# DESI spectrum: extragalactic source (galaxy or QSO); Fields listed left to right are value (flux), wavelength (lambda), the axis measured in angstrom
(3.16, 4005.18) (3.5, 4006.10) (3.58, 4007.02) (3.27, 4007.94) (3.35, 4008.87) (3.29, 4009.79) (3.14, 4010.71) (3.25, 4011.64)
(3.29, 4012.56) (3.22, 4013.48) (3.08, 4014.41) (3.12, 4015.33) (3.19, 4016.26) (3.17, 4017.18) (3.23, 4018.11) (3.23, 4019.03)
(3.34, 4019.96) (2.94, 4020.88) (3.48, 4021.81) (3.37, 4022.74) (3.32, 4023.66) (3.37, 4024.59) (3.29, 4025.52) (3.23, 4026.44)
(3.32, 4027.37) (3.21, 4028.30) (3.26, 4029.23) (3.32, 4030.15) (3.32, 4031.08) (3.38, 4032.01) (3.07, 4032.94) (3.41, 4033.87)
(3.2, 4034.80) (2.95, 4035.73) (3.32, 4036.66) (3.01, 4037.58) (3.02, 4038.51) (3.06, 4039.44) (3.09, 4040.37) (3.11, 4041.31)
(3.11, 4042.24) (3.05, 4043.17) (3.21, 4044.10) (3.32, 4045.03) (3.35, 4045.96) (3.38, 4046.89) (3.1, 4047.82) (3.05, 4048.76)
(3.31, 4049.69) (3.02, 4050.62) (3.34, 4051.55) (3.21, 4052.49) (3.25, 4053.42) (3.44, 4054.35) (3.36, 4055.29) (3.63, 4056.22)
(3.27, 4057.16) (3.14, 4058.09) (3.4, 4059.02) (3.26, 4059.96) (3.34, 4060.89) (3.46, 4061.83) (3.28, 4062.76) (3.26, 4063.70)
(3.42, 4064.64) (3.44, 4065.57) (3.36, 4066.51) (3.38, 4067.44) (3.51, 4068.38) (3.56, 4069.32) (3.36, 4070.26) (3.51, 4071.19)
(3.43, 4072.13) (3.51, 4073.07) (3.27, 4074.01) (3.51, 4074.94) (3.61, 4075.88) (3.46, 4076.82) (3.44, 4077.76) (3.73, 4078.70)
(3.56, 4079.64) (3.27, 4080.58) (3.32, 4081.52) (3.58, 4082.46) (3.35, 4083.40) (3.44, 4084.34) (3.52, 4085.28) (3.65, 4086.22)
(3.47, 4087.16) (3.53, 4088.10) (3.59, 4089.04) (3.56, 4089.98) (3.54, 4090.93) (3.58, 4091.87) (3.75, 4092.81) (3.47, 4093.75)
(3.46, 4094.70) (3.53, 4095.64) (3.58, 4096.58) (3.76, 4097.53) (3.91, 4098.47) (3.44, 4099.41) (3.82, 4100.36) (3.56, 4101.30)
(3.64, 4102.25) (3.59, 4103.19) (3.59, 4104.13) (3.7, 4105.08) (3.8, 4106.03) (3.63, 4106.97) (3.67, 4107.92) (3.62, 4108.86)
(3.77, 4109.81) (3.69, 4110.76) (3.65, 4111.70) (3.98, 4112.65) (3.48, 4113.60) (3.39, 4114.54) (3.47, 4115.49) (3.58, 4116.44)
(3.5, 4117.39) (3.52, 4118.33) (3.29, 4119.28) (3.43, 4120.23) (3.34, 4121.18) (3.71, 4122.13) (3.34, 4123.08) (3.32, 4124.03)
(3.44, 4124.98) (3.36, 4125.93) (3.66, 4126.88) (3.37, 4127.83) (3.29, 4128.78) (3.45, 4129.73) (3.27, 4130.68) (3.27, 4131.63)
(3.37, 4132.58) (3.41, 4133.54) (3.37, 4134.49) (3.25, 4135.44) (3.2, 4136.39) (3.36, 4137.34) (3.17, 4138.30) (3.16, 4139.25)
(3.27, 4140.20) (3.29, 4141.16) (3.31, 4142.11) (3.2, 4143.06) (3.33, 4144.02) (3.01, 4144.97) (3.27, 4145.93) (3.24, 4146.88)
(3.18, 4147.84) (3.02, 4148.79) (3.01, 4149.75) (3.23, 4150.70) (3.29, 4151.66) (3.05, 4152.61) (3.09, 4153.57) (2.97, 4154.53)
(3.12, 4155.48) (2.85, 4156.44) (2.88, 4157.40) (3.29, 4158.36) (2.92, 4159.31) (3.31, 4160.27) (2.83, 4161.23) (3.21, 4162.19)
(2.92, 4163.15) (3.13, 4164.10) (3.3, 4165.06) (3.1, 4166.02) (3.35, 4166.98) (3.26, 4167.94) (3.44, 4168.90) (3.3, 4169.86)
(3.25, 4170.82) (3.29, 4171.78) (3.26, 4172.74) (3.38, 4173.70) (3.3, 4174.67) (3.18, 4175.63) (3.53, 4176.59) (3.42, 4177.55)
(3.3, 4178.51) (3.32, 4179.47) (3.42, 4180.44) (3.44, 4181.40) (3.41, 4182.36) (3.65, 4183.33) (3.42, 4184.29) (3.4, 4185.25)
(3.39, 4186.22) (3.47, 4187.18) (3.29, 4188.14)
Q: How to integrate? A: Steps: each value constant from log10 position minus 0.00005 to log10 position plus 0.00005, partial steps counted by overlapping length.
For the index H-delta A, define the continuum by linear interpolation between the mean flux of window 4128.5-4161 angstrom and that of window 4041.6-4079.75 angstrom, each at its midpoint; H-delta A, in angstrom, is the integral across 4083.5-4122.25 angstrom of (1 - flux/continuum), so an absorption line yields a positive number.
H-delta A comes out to -3.7 angstrom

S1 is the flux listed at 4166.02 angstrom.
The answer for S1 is 3.1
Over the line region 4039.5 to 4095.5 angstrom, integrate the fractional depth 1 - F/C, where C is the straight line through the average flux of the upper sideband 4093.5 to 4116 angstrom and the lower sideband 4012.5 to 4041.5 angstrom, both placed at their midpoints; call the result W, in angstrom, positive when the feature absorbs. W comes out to 0.8 angstrom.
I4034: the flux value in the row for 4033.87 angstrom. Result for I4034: 3.41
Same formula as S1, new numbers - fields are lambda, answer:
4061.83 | 3.46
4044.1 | 3.21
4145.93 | 3.27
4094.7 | 3.46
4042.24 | 3.11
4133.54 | 3.41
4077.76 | 3.44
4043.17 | 3.05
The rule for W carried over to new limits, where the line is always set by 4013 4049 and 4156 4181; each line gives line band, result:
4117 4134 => -1.0 angstrom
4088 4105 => -2.1 angstrom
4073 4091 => -1.6 angstrom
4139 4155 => 0.2 angstrom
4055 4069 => -0.7 angstrom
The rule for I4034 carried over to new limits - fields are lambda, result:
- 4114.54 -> 3.39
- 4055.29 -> 3.36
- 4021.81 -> 3.48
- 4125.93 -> 3.36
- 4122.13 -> 3.71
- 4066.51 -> 3.36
